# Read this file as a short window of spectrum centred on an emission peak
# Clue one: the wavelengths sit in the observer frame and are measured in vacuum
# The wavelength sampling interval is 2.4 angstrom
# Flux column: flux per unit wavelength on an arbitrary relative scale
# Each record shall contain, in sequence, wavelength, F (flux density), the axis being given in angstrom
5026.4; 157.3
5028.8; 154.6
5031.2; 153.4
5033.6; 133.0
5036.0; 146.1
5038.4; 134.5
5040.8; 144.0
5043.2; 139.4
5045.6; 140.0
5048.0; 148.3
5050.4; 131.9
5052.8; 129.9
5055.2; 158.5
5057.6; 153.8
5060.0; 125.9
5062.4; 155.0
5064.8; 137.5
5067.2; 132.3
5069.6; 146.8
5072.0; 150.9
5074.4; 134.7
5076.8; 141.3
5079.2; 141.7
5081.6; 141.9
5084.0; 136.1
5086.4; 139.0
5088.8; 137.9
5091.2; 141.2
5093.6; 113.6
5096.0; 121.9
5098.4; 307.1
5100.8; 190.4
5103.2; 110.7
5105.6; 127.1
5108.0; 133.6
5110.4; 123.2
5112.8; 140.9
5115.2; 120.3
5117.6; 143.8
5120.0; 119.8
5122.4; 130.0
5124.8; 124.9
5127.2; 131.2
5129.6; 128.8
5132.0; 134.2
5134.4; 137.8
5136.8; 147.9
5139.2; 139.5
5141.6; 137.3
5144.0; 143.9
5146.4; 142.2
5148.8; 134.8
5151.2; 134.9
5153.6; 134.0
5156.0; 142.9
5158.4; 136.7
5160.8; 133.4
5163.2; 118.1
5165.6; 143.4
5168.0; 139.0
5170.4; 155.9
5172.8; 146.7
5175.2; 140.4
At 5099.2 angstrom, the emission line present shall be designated Hbeta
